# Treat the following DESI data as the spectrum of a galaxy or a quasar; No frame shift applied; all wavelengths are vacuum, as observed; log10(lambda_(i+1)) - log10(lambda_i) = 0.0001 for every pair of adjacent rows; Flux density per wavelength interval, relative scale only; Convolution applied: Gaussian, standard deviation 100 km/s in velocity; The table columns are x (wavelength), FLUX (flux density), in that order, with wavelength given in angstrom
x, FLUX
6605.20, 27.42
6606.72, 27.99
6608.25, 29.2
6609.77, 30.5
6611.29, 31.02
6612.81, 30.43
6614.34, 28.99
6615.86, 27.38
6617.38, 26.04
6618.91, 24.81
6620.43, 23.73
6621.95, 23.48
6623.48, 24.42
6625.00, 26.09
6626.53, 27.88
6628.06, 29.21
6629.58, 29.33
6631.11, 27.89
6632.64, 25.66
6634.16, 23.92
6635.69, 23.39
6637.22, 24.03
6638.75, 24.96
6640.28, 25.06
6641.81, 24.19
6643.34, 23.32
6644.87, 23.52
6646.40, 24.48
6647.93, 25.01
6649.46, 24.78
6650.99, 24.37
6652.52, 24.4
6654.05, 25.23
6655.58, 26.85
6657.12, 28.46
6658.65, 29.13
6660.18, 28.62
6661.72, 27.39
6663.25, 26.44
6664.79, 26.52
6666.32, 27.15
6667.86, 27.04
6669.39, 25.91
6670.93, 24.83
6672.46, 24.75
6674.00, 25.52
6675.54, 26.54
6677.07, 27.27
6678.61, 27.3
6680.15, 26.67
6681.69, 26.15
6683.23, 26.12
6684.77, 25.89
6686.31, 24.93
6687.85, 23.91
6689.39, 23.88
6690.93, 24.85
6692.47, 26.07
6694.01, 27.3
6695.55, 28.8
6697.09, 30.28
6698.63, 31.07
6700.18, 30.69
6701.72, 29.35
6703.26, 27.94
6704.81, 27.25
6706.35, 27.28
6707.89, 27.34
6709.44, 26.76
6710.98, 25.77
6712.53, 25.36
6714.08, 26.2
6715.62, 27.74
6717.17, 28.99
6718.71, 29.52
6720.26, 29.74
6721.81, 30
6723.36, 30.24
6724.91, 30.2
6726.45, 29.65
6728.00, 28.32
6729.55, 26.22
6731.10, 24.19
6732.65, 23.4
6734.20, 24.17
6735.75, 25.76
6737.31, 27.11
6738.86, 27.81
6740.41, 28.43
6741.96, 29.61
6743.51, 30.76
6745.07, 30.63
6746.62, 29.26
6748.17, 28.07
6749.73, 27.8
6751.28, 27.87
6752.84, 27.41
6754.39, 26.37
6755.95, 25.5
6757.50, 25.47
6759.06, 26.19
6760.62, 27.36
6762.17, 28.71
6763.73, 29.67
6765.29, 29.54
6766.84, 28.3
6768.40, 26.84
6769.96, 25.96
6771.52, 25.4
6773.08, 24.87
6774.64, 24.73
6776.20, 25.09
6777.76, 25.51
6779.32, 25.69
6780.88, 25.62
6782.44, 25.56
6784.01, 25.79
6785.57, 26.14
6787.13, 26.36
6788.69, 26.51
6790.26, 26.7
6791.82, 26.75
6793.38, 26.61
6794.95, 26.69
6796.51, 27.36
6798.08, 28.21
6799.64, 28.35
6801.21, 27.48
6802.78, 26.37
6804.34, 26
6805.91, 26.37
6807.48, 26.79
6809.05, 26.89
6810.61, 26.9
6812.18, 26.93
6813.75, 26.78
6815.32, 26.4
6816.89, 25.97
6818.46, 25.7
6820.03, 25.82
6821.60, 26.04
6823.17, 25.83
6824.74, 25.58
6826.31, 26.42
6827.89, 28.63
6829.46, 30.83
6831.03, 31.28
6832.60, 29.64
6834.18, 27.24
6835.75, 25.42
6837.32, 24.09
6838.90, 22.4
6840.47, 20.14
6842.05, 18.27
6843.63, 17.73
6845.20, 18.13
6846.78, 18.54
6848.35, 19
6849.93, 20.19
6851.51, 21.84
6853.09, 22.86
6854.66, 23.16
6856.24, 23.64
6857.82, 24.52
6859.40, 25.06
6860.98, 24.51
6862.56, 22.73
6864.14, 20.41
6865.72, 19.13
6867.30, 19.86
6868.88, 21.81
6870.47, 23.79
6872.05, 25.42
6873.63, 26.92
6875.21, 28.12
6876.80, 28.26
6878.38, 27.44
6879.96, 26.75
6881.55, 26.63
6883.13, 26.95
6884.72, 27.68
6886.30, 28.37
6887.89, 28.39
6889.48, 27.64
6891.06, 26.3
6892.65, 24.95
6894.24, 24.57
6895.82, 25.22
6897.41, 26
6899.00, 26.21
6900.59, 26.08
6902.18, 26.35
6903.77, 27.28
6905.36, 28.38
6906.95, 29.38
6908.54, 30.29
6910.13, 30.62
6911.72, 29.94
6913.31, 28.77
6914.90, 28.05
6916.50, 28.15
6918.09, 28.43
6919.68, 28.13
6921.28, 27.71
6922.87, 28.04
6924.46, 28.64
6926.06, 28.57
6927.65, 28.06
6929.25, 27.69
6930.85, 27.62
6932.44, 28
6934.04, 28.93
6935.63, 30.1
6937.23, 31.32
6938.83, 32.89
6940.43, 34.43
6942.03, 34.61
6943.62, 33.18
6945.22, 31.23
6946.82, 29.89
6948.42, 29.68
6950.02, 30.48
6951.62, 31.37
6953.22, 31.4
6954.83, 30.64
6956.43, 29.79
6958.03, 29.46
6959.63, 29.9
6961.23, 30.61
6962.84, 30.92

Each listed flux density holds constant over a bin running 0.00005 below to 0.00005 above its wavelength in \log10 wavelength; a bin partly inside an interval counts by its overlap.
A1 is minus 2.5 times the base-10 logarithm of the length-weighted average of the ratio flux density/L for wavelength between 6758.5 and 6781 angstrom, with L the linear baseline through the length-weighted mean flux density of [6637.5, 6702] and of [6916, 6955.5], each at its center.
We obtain 0.04 mag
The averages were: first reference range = 26.3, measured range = 26.7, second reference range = 30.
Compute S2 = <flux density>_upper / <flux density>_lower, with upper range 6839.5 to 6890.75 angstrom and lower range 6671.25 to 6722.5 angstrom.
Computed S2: 0.87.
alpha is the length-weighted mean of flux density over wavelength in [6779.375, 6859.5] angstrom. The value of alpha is 25.2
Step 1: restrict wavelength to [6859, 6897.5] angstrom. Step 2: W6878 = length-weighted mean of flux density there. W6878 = 25.3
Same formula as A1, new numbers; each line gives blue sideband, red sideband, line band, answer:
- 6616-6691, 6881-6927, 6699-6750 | -0.066 mag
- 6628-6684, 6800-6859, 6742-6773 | -0.101 mag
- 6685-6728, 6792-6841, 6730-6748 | 0.003 mag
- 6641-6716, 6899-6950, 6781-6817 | 0.047 mag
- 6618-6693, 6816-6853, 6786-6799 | -0.103 mag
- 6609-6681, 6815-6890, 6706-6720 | -0.066 mag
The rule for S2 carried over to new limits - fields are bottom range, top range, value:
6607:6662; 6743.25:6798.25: 1.02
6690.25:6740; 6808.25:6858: 0.88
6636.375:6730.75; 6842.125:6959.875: 1.00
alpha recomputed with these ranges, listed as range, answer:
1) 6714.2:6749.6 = 28.1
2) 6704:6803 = 27.2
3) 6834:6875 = 22.2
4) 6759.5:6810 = 26.7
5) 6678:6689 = 25.7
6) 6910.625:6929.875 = 28.4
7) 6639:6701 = 26.3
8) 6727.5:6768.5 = 27.4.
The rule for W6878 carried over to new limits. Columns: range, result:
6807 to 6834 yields 27.2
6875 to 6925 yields 27.6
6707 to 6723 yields 27.8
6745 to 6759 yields 27.4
